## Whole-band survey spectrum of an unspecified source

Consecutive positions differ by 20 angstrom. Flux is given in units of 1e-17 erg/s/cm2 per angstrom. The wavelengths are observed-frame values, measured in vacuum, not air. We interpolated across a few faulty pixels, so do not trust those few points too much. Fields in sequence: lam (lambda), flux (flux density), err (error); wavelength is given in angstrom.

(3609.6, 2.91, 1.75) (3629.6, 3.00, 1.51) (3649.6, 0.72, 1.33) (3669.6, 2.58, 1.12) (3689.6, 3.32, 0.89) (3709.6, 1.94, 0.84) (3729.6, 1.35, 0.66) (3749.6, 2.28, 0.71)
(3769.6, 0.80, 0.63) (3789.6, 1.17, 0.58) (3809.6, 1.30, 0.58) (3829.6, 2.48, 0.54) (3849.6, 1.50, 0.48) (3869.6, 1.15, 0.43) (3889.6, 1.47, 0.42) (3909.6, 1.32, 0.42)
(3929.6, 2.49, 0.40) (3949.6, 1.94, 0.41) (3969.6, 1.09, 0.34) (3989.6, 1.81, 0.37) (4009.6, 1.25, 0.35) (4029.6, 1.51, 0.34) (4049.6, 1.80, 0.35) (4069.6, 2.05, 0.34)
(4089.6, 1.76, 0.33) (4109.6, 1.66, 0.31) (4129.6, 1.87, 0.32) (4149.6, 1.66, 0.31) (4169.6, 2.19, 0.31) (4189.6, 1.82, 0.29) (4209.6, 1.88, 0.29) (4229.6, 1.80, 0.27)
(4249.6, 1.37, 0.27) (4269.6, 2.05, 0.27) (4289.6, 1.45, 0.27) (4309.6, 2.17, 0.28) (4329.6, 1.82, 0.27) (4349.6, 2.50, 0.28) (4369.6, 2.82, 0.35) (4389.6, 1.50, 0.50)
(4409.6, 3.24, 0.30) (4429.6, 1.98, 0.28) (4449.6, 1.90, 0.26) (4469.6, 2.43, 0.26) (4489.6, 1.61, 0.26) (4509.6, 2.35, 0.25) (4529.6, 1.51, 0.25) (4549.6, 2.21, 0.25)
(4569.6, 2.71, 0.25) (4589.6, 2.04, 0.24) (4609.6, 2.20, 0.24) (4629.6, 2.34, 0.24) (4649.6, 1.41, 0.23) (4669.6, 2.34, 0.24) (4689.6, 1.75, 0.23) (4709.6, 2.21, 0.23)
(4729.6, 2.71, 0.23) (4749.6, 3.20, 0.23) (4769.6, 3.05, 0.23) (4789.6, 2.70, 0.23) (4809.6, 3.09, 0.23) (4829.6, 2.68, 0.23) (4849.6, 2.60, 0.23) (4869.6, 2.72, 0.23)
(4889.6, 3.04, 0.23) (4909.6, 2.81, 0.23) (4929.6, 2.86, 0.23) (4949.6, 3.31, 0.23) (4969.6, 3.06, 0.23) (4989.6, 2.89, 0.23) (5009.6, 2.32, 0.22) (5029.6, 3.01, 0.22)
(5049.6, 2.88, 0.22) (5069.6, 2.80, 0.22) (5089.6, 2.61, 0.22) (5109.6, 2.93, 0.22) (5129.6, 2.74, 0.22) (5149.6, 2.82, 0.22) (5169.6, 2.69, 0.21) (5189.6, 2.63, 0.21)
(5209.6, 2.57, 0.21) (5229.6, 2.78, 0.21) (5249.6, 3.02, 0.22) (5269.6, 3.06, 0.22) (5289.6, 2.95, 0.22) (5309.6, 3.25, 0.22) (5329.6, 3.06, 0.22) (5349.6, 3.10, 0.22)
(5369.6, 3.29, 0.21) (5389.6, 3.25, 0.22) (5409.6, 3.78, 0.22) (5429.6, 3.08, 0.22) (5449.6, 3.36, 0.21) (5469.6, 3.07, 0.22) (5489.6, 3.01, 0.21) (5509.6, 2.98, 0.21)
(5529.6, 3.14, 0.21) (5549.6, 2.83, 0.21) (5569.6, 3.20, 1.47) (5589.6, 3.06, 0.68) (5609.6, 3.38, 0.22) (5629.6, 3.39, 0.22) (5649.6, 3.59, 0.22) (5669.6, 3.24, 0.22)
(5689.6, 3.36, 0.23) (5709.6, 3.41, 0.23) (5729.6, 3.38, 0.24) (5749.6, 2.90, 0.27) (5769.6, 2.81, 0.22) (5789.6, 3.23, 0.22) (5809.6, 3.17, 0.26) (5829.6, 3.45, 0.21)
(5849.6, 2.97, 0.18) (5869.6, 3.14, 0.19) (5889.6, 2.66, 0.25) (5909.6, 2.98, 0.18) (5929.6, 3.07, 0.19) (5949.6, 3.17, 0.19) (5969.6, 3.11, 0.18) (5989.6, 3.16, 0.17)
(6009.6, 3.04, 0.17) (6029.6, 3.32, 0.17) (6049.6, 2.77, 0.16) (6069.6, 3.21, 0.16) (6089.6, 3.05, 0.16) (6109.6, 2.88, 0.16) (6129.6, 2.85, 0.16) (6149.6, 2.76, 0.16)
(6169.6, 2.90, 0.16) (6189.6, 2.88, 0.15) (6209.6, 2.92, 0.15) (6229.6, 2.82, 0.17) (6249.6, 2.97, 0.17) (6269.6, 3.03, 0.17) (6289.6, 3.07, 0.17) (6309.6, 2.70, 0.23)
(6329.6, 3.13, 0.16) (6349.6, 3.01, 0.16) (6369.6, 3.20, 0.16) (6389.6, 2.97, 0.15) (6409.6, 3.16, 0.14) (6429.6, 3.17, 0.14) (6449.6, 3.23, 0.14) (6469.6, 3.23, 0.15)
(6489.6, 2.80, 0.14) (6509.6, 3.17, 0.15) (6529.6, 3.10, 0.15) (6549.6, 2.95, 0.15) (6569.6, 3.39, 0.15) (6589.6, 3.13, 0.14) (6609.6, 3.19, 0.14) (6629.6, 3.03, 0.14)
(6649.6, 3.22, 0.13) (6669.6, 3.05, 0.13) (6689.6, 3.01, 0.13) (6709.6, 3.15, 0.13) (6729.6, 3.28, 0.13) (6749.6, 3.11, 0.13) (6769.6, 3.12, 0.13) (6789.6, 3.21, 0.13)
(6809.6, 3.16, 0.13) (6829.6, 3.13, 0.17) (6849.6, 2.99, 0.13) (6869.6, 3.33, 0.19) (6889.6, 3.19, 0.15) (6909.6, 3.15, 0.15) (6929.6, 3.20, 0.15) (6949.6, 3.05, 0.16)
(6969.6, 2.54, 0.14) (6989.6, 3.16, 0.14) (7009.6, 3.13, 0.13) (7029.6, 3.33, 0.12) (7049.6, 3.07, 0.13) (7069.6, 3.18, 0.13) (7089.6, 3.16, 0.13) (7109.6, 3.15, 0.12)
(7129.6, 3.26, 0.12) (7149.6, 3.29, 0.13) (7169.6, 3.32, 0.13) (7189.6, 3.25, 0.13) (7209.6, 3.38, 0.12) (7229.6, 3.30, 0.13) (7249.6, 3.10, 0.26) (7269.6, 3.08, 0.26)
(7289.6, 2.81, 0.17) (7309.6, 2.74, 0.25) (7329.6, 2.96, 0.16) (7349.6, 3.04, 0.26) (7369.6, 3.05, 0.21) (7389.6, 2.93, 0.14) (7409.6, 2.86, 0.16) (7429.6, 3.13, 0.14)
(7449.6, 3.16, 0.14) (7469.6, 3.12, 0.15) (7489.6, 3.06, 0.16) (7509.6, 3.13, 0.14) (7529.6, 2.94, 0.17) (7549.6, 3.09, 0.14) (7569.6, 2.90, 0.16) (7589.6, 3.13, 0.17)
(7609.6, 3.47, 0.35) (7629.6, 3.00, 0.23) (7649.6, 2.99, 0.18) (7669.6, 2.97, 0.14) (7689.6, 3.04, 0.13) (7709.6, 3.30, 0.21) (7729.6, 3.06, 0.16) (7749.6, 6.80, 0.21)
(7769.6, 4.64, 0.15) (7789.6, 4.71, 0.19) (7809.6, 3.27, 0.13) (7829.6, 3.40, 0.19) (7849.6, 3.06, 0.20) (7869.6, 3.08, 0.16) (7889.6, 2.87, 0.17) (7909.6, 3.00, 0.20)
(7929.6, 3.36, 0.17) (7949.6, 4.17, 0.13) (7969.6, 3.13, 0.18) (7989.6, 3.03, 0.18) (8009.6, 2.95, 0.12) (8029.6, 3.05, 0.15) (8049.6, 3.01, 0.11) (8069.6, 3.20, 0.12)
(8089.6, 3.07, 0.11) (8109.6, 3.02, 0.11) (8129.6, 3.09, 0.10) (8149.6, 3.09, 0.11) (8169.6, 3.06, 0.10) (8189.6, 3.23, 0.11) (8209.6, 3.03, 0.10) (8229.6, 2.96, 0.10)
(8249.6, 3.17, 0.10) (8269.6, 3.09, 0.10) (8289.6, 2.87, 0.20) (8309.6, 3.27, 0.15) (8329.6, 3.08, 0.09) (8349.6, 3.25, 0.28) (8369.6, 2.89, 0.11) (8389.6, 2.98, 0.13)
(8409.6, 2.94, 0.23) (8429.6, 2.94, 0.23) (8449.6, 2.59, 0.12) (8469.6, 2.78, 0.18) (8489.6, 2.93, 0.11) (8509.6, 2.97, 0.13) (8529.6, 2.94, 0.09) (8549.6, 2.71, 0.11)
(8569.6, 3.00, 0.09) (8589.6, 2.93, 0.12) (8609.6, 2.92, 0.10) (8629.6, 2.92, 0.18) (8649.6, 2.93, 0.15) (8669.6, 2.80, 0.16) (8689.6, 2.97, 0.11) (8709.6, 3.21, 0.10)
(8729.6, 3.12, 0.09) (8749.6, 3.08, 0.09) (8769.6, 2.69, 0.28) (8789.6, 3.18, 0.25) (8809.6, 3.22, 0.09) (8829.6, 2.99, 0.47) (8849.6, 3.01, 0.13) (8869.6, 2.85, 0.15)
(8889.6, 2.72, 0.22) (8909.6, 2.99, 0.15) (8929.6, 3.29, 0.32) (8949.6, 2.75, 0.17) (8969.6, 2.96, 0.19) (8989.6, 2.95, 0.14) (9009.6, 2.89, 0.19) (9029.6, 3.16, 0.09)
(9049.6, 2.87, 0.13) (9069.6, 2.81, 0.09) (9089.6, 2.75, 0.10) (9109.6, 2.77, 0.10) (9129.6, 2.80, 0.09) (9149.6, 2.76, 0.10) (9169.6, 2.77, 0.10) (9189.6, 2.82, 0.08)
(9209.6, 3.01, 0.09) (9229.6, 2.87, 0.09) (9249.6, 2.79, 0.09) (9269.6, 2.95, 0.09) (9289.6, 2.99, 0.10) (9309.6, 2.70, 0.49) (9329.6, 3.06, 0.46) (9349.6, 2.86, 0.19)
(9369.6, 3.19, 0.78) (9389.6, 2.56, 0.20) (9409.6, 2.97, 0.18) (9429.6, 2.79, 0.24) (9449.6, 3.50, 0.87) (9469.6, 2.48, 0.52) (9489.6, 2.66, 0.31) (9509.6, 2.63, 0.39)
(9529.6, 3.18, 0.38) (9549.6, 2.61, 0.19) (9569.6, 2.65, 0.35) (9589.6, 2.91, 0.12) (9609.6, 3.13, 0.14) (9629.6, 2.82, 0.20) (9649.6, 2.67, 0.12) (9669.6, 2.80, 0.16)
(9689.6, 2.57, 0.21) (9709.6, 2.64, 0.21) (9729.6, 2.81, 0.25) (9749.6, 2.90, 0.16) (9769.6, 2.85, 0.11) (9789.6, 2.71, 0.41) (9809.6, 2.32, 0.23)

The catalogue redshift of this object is 0.18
